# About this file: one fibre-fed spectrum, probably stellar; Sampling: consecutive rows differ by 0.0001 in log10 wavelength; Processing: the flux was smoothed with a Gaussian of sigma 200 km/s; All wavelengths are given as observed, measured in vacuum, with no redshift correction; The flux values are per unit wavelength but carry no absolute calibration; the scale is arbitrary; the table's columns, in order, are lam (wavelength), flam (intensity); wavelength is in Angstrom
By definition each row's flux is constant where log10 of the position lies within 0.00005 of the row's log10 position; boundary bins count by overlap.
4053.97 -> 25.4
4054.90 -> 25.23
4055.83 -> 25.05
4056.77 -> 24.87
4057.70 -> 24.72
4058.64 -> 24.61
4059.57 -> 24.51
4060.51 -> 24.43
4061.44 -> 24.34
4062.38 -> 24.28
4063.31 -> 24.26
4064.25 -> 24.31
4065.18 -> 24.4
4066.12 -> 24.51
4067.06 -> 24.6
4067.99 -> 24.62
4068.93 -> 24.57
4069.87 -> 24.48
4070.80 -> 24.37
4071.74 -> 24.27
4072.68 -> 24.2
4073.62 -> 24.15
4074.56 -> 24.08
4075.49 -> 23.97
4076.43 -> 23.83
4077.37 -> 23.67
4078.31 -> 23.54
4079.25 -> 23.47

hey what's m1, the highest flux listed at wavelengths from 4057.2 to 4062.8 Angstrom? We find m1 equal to 24.72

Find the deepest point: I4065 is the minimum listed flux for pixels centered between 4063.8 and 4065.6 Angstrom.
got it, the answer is 24.31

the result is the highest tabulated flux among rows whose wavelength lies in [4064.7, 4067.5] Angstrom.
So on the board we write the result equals 24.6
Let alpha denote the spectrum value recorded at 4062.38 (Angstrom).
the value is 24.28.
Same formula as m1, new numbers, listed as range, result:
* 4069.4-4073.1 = 24.48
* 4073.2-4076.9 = 24.15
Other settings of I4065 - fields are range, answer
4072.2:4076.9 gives 23.83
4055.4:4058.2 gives 24.72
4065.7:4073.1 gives 24.2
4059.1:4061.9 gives 24.34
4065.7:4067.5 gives 24.51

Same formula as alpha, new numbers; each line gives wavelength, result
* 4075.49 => 23.97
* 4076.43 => 23.83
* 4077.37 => 23.67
